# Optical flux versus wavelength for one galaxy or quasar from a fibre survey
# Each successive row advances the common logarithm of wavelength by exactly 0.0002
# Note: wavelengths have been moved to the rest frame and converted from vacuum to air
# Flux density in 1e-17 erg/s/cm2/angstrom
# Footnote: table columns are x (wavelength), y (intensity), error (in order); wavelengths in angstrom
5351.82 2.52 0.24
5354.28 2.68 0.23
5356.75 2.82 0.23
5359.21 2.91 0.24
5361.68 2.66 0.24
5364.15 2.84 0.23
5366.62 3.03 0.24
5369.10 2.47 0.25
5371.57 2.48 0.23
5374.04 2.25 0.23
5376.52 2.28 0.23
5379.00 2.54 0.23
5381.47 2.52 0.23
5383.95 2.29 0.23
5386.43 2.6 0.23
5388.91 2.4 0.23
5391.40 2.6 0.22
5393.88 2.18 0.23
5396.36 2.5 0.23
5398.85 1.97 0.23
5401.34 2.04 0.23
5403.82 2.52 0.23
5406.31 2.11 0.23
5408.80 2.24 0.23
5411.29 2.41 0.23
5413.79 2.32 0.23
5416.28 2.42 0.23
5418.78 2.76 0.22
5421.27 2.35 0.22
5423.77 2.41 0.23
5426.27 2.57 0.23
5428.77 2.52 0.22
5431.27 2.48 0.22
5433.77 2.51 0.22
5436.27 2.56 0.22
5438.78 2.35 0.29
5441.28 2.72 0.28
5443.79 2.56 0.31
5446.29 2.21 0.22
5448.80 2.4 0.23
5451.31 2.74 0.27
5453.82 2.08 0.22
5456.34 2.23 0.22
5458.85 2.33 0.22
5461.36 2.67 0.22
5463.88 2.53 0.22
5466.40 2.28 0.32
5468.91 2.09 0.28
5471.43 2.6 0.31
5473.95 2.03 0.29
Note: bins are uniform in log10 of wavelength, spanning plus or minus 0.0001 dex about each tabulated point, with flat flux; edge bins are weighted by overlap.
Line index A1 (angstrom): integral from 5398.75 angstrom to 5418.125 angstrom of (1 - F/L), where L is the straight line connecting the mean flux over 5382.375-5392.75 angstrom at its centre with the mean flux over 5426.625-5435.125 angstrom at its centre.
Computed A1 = 1.6 angstrom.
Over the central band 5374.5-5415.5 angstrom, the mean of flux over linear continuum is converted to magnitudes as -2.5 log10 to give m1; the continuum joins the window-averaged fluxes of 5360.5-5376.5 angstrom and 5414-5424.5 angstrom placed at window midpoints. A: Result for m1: 0.084 mag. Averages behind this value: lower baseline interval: 2.59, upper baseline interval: 2.47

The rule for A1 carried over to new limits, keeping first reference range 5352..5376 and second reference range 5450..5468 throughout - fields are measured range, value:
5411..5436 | 0.19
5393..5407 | 1.85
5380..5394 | 0.79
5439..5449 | -0.10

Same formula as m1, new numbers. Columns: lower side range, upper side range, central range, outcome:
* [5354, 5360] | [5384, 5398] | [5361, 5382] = 0.038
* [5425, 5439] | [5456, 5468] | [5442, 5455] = 0.019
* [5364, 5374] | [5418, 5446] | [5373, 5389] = 0.085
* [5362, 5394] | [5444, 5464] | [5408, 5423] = 0.016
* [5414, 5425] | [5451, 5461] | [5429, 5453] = -0.047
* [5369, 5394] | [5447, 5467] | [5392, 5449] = 0.008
